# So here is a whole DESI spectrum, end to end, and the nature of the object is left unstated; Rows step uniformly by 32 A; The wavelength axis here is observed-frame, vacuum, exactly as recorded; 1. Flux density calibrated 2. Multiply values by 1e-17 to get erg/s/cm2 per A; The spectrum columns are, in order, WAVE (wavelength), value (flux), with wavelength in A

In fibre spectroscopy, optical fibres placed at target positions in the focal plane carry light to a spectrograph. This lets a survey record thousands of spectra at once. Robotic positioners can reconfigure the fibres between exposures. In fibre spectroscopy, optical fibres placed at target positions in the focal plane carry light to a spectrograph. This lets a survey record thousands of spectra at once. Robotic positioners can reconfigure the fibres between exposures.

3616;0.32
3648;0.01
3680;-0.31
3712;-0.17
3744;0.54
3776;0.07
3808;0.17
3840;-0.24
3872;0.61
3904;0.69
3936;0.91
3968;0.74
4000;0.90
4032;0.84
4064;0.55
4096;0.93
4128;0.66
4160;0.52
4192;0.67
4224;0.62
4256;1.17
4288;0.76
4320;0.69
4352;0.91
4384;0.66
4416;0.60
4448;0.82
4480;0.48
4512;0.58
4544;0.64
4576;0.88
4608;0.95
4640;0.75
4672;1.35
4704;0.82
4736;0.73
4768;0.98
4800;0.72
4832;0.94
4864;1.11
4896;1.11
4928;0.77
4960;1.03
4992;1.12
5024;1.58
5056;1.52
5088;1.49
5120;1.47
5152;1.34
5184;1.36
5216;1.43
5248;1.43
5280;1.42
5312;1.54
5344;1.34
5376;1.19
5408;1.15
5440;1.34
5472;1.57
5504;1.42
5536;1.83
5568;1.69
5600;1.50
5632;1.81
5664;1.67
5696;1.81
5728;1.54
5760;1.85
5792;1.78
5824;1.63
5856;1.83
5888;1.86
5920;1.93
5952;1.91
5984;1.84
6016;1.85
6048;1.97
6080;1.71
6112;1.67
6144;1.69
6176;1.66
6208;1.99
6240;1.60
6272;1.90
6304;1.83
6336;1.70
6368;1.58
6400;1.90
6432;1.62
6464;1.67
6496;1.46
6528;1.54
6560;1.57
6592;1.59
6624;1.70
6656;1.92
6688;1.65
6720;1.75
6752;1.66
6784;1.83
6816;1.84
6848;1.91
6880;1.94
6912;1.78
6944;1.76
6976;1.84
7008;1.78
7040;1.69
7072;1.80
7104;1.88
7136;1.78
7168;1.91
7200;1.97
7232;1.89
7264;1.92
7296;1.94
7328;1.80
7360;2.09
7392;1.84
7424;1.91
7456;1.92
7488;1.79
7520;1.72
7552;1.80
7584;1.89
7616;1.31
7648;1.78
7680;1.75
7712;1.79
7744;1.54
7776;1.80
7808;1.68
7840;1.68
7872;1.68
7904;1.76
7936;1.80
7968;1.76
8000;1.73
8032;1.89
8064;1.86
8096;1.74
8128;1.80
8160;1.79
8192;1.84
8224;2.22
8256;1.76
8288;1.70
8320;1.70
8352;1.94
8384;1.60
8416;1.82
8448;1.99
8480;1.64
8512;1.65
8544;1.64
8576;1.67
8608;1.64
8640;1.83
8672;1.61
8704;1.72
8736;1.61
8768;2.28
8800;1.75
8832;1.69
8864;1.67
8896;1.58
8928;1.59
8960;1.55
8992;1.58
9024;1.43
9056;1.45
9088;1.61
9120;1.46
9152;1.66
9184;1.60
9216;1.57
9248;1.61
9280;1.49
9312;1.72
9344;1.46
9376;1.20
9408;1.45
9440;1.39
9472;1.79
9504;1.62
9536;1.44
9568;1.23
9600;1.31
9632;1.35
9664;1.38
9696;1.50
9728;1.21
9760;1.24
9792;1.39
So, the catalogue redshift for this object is 0.25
